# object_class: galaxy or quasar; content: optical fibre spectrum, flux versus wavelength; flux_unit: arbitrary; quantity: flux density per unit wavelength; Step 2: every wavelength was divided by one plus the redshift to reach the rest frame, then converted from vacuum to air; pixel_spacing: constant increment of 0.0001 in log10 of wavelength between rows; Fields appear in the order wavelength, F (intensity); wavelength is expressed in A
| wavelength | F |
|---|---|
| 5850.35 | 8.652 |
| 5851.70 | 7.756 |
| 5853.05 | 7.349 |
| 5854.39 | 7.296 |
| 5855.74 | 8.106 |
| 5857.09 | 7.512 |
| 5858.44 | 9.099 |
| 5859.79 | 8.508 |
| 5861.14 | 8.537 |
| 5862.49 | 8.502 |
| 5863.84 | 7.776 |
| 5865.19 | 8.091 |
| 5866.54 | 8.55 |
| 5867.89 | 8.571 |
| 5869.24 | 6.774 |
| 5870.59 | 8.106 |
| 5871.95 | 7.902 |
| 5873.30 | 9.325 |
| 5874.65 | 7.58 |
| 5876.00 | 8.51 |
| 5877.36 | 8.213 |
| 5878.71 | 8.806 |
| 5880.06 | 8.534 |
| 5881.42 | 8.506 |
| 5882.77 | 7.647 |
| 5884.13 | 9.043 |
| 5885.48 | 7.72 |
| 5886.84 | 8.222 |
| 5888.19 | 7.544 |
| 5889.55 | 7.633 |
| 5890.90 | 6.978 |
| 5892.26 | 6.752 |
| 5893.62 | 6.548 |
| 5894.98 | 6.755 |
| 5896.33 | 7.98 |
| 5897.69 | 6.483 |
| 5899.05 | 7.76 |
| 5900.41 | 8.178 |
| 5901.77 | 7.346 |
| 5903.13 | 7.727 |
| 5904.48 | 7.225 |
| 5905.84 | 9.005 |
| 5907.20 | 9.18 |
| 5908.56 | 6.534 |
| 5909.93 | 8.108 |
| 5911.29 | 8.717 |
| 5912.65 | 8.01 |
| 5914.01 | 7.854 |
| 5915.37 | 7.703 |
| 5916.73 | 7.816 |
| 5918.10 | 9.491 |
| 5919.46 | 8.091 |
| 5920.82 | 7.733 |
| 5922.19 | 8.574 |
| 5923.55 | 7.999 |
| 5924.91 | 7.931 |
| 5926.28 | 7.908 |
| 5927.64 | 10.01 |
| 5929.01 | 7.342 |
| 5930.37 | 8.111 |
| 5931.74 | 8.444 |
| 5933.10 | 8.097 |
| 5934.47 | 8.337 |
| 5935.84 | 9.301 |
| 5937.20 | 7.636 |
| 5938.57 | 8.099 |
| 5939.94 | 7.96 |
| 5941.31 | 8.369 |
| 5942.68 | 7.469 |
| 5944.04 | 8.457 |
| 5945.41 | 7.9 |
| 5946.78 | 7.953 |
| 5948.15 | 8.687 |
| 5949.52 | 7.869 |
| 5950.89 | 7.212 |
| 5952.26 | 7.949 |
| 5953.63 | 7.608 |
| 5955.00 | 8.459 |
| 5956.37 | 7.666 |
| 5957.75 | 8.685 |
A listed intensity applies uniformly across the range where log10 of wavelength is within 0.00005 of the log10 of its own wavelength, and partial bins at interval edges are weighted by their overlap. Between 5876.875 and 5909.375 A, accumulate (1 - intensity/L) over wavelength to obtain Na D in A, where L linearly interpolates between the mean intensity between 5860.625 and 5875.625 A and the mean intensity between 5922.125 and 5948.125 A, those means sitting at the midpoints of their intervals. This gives 1.7 A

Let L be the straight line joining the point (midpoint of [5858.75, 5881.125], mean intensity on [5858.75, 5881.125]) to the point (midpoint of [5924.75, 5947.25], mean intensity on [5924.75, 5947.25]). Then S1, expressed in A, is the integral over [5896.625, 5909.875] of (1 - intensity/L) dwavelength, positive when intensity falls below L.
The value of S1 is 0.81 A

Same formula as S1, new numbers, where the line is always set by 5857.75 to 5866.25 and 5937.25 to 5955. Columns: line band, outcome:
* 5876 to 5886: -0.1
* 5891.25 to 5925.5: 1.5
